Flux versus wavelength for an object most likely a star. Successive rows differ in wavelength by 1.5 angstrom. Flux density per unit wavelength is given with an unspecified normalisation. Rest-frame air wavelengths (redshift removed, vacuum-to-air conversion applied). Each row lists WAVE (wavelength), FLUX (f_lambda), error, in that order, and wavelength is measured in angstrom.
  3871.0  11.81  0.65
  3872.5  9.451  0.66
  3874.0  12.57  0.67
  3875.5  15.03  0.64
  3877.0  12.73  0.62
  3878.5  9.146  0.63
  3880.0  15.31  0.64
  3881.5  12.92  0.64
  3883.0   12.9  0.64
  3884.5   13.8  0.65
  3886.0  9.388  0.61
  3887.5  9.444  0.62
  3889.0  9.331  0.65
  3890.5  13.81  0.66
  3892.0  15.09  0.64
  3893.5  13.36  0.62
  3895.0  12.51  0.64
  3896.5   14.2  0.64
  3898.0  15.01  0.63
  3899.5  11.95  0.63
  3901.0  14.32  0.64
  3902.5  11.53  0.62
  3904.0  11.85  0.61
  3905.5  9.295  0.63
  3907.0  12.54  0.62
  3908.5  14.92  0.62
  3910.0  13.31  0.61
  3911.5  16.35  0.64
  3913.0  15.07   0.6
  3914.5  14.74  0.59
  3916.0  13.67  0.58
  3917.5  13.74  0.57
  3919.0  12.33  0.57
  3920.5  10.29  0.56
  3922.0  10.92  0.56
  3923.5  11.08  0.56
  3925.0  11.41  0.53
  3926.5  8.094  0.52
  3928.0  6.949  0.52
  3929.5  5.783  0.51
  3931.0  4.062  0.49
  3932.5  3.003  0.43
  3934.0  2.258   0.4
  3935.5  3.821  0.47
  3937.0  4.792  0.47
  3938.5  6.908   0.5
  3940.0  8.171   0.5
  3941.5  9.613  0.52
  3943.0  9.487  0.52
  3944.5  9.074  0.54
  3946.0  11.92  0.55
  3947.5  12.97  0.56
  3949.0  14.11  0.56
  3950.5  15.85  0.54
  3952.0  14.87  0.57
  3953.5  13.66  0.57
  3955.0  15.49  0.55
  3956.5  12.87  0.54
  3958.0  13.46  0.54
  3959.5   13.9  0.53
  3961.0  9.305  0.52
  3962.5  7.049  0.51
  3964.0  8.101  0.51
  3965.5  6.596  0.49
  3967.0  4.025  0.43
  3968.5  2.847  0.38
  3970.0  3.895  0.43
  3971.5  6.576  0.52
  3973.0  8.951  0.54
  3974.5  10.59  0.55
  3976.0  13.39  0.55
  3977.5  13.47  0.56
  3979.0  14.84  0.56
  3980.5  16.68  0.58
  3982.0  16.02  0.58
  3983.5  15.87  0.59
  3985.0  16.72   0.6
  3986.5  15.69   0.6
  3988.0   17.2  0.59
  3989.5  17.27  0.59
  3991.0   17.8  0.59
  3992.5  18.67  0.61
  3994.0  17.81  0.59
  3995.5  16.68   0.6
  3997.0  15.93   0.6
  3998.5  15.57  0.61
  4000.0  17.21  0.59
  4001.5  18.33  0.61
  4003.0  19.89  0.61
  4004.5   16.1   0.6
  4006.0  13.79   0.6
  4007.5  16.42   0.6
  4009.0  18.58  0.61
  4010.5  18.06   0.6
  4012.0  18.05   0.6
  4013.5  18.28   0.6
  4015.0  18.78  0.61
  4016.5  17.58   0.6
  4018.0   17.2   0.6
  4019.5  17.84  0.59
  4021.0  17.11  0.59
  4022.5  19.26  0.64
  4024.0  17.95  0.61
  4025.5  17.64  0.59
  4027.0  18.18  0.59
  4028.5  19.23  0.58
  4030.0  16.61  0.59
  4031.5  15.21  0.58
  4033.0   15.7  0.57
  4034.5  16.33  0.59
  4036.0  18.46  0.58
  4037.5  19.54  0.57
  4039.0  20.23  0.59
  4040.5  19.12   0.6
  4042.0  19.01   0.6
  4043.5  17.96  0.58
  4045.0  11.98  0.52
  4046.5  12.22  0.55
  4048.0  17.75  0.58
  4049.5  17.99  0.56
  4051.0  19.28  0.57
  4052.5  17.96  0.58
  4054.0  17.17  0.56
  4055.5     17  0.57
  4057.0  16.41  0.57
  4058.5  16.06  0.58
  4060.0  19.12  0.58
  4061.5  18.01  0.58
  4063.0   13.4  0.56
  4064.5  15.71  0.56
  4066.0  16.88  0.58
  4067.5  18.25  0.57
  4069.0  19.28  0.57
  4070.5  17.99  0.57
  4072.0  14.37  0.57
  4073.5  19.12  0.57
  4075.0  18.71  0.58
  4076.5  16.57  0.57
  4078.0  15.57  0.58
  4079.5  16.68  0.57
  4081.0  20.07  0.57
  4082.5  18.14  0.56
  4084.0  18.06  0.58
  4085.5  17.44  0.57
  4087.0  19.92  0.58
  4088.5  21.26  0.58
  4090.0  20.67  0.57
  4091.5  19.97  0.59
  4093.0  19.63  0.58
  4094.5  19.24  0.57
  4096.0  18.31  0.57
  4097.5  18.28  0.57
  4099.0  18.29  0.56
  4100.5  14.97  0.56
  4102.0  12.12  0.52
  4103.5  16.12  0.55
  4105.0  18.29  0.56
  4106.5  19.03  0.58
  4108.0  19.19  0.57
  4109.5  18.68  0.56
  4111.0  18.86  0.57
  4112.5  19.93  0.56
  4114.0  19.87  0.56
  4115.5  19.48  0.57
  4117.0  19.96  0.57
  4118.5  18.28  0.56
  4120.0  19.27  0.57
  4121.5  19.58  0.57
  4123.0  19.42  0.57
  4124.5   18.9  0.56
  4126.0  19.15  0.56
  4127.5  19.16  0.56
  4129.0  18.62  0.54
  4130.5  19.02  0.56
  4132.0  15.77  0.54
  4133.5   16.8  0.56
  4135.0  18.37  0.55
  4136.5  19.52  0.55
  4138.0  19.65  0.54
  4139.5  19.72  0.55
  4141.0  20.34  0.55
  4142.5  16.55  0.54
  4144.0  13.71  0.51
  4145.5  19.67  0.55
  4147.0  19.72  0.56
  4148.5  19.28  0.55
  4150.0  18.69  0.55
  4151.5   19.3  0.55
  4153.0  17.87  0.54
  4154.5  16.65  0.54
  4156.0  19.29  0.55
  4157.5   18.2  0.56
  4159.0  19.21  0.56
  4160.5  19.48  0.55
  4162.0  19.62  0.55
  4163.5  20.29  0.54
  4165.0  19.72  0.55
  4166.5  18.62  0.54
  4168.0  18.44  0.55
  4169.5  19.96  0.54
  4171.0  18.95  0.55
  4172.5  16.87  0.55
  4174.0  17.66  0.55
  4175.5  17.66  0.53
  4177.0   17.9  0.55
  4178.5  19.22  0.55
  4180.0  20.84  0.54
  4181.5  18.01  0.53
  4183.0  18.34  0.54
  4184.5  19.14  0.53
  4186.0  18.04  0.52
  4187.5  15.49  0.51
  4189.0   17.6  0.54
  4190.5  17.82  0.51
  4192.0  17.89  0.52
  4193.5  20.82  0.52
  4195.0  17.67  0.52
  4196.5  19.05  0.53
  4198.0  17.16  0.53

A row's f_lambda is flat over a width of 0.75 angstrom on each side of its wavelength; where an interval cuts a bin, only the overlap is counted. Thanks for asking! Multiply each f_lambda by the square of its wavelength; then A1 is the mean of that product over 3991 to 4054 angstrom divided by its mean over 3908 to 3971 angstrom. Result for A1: 1.82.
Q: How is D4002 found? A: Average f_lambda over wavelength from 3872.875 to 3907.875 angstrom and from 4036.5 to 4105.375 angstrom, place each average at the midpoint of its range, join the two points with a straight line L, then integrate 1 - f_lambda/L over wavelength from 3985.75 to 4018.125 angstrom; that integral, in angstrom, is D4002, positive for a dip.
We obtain -3.43 angstrom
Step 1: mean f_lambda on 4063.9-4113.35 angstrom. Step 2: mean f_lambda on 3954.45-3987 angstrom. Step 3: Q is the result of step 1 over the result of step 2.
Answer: 1.6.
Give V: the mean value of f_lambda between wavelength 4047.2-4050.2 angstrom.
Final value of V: 17.8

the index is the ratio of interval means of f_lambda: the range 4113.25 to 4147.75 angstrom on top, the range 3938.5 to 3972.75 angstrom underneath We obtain 1.9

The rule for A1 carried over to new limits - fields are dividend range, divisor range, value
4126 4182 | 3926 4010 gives 1.70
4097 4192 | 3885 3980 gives 1.92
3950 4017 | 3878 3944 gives 1.36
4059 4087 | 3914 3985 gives 1.82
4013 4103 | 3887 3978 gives 1.77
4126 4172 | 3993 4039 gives 1.14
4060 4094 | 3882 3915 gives 1.52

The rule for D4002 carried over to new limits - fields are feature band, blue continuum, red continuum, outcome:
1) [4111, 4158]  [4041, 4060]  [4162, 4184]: -1.39 angstrom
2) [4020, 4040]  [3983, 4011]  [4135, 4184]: -0.51 angstrom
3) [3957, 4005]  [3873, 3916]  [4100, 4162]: 5.52 angstrom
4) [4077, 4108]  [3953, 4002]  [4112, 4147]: -1.37 angstrom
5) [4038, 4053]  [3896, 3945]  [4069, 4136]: -1.47 angstrom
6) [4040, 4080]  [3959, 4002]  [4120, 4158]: -3.20 angstrom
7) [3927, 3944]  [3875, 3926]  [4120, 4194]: 9.50 angstrom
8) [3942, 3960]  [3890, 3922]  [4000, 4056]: 2.14 angstrom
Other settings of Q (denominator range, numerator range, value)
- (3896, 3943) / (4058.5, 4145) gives 1.76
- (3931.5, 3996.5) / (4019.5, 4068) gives 1.51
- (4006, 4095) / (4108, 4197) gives 1.06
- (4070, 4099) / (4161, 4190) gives 1.01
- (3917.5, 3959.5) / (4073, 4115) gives 1.85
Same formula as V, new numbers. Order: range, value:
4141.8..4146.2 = 16.6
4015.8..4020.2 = 17.5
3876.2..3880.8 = 12.4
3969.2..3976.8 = 8.67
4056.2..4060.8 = 17.2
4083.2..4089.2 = 19.1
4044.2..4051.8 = 15.9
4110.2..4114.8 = 19.5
